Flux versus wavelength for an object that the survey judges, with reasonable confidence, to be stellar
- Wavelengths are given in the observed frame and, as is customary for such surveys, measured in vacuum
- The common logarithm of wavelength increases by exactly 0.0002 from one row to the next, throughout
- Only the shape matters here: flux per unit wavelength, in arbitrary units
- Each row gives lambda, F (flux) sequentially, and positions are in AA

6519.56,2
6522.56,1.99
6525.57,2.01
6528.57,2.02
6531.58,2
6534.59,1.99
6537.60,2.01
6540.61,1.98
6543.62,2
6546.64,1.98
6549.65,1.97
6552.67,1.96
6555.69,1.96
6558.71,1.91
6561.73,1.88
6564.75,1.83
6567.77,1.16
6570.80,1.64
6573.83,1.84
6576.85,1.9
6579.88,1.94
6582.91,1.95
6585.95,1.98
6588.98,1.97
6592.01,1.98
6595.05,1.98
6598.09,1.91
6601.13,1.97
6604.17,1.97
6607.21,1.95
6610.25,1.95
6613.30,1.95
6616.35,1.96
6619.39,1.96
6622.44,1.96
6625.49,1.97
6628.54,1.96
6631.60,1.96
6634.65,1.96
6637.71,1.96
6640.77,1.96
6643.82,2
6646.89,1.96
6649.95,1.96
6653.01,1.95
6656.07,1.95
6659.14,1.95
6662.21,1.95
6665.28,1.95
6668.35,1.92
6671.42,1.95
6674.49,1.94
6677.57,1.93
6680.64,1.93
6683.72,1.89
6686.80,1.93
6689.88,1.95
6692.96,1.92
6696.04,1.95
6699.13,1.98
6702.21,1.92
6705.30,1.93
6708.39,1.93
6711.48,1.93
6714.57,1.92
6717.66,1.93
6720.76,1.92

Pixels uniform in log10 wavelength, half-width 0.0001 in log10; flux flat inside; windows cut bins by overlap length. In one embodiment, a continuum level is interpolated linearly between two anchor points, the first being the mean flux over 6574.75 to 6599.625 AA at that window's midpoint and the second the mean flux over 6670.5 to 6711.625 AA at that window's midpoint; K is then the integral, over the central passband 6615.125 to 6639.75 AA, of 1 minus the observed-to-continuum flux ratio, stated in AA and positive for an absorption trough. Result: -0.23 AA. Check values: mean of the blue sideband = 1.95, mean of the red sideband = 1.93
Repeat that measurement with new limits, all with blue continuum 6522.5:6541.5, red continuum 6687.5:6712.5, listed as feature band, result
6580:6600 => 0.2 AA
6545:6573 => 2.5 AA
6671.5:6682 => 0.1 AA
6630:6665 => 0.0 AA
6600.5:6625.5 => 0.2 AA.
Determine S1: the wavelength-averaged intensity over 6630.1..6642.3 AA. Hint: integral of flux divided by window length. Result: 1.96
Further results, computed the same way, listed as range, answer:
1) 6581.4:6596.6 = 1.97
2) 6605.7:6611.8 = 1.95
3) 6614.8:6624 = 1.96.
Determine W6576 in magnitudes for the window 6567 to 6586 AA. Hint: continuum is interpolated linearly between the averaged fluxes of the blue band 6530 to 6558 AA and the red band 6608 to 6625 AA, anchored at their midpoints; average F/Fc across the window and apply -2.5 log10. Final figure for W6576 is 0.110 mag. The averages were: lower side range 1.98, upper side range 1.96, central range 1.78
